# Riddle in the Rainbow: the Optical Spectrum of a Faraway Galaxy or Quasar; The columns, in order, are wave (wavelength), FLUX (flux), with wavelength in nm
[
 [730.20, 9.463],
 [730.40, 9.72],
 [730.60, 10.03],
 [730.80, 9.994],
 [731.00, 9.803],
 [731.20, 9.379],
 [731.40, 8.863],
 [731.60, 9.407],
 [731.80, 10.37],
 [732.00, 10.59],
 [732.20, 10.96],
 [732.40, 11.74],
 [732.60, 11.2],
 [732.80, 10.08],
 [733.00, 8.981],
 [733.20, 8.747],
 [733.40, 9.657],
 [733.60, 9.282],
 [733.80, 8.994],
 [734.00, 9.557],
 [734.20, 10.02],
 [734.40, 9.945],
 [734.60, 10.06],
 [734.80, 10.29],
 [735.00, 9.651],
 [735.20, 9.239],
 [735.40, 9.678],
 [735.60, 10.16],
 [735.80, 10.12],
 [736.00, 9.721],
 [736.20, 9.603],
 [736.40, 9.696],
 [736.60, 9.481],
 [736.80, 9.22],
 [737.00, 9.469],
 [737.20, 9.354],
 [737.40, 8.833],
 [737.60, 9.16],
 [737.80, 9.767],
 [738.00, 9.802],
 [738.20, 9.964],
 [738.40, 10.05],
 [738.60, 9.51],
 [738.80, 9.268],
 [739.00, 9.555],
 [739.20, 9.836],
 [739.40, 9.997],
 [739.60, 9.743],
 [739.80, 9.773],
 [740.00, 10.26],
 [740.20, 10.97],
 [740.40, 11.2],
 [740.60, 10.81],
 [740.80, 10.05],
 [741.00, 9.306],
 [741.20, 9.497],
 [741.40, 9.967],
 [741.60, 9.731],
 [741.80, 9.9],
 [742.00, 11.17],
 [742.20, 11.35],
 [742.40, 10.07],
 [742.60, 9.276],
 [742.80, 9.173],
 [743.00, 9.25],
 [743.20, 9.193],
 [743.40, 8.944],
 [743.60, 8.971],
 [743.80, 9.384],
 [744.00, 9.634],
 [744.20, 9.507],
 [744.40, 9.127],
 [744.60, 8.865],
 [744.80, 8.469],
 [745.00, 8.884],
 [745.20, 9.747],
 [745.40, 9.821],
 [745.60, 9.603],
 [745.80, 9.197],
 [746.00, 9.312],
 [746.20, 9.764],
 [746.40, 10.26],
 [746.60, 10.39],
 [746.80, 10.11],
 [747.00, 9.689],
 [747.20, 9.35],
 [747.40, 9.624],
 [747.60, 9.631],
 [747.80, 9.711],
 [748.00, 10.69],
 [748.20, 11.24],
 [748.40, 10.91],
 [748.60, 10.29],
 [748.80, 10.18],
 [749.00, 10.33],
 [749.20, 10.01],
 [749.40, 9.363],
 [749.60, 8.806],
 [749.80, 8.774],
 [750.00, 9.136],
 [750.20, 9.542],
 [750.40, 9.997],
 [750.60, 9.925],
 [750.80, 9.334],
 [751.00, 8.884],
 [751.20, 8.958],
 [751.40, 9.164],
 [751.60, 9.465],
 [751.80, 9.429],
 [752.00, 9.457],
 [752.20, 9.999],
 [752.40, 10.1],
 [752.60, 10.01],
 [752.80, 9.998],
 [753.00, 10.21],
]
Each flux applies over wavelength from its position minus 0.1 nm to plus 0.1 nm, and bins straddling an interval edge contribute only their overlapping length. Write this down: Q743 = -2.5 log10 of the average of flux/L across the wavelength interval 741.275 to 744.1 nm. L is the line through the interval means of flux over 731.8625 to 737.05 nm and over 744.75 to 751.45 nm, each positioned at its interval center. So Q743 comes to 0.01 mag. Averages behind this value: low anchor 9.86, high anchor 9.69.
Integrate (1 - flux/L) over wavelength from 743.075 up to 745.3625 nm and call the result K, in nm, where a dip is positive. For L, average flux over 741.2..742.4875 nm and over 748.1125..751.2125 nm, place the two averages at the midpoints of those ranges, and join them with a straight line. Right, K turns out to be 0.22 nm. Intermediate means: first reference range 10.3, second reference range 9.75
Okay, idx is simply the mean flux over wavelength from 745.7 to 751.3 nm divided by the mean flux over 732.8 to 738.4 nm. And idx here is 1.02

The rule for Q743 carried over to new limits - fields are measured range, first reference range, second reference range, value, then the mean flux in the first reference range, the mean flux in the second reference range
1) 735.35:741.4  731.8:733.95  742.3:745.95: -0.015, 10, 9.28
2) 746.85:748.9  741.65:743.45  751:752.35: -0.061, 9.84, 9.4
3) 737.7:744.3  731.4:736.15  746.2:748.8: 0.020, 9.91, 10.1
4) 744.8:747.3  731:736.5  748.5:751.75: -0.004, 9.85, 9.51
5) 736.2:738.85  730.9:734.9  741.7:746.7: 0.028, 9.9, 9.57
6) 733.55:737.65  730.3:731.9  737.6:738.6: 0.016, 9.7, 9.78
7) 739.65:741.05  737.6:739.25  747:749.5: -0.064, 9.68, 10.1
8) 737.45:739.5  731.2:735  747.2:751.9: 0.019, 9.91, 9.71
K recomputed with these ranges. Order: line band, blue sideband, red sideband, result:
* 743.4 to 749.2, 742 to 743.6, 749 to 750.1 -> -0.15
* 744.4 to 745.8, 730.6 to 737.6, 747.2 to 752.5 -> 0.07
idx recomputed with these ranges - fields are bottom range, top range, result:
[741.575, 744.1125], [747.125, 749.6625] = 1.04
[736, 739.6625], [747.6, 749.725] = 1.06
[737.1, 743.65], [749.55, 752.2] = 0.95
